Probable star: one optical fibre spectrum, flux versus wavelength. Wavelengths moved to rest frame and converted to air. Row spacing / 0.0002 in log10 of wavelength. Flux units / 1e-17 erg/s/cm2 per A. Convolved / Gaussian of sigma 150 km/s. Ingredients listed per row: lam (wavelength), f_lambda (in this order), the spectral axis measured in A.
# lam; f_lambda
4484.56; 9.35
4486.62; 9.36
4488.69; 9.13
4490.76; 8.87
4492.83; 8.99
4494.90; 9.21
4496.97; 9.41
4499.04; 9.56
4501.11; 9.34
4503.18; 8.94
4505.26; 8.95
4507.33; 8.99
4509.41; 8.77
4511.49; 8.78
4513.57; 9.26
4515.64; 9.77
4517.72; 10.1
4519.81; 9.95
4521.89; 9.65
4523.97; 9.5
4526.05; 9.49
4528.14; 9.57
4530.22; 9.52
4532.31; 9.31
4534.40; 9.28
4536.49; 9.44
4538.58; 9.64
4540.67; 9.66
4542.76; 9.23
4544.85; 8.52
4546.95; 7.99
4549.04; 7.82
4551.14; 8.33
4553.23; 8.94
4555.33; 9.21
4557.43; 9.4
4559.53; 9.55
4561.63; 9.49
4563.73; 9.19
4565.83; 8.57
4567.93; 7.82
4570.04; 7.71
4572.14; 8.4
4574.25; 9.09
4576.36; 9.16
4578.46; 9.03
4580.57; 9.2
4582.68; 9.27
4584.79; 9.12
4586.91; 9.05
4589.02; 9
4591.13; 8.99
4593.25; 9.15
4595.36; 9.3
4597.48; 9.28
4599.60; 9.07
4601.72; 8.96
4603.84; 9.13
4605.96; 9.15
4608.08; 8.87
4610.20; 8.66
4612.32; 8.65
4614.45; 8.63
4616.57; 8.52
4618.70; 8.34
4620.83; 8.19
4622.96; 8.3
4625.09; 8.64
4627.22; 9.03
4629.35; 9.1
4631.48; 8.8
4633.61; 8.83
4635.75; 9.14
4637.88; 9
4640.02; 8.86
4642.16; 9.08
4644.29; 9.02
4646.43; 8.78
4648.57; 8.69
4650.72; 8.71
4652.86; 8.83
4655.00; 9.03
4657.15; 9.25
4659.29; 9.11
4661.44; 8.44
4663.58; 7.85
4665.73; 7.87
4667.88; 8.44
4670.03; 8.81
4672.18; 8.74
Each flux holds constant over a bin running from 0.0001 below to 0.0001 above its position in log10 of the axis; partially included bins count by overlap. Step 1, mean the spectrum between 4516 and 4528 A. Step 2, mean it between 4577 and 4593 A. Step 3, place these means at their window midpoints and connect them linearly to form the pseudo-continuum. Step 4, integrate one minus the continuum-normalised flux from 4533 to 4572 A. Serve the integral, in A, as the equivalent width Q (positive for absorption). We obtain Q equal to 2.3 A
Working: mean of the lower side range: 9.72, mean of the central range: 8.87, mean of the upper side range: 9.1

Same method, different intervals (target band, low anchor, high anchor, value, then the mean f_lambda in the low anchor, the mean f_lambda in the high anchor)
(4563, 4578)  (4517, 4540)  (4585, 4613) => 1.11 A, 9.58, 9.03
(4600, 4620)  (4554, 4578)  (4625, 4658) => 0.31 A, 8.88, 8.93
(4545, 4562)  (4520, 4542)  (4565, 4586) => 0.60 A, 9.52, 8.74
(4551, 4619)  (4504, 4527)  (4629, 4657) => 1.47 A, 9.38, 8.92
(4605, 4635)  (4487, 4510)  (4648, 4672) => 0.21 A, 9.12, 8.64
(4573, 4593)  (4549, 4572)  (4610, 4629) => -0.95 A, 8.76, 8.57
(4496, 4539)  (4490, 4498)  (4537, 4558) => -1.78 A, 9.13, 8.88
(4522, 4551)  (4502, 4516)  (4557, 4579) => -0.63 A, 9.04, 8.84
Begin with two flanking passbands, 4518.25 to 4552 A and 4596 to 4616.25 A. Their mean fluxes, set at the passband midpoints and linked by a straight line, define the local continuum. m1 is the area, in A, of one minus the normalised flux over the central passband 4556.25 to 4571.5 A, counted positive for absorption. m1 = 0.5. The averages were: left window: 9.2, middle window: 8.81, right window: 8.93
